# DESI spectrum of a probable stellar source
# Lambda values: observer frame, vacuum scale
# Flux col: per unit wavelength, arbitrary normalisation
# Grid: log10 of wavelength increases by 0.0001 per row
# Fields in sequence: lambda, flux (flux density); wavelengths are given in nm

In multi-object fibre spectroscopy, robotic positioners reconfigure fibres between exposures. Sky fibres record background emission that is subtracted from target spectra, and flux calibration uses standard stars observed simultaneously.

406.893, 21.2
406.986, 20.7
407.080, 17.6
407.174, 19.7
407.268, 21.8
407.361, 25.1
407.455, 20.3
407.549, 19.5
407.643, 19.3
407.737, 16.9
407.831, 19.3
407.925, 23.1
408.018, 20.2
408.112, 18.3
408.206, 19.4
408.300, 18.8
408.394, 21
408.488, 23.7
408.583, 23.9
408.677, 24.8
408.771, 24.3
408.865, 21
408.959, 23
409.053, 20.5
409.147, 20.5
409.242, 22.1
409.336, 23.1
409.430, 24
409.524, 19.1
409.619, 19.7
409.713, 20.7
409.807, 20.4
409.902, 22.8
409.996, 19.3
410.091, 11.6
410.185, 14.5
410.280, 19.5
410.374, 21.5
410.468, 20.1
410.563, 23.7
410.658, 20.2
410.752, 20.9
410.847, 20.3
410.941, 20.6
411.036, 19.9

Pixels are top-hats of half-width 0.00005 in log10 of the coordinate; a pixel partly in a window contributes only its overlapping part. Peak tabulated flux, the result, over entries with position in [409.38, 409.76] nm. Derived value 24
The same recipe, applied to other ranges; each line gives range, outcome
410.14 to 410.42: 21.5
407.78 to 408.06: 23.1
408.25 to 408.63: 23.9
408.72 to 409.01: 24.3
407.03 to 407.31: 21.8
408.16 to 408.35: 19.4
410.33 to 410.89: 23.7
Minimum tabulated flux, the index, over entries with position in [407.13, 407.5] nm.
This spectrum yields 19.7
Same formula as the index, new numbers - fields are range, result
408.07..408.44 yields 18.3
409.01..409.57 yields 19.1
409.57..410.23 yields 11.6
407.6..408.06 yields 16.9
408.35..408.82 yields 21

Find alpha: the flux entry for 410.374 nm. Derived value 21.5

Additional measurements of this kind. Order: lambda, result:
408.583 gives 23.9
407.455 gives 20.3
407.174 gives 19.7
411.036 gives 19.9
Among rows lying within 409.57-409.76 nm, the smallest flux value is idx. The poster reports 19.7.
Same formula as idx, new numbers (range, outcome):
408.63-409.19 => 20.5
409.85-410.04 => 19.3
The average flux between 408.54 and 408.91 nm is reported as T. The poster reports 23.5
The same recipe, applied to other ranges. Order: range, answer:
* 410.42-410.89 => 21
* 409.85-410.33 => 17.6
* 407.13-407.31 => 20.7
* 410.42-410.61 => 21.9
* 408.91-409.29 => 21.5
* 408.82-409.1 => 21.5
